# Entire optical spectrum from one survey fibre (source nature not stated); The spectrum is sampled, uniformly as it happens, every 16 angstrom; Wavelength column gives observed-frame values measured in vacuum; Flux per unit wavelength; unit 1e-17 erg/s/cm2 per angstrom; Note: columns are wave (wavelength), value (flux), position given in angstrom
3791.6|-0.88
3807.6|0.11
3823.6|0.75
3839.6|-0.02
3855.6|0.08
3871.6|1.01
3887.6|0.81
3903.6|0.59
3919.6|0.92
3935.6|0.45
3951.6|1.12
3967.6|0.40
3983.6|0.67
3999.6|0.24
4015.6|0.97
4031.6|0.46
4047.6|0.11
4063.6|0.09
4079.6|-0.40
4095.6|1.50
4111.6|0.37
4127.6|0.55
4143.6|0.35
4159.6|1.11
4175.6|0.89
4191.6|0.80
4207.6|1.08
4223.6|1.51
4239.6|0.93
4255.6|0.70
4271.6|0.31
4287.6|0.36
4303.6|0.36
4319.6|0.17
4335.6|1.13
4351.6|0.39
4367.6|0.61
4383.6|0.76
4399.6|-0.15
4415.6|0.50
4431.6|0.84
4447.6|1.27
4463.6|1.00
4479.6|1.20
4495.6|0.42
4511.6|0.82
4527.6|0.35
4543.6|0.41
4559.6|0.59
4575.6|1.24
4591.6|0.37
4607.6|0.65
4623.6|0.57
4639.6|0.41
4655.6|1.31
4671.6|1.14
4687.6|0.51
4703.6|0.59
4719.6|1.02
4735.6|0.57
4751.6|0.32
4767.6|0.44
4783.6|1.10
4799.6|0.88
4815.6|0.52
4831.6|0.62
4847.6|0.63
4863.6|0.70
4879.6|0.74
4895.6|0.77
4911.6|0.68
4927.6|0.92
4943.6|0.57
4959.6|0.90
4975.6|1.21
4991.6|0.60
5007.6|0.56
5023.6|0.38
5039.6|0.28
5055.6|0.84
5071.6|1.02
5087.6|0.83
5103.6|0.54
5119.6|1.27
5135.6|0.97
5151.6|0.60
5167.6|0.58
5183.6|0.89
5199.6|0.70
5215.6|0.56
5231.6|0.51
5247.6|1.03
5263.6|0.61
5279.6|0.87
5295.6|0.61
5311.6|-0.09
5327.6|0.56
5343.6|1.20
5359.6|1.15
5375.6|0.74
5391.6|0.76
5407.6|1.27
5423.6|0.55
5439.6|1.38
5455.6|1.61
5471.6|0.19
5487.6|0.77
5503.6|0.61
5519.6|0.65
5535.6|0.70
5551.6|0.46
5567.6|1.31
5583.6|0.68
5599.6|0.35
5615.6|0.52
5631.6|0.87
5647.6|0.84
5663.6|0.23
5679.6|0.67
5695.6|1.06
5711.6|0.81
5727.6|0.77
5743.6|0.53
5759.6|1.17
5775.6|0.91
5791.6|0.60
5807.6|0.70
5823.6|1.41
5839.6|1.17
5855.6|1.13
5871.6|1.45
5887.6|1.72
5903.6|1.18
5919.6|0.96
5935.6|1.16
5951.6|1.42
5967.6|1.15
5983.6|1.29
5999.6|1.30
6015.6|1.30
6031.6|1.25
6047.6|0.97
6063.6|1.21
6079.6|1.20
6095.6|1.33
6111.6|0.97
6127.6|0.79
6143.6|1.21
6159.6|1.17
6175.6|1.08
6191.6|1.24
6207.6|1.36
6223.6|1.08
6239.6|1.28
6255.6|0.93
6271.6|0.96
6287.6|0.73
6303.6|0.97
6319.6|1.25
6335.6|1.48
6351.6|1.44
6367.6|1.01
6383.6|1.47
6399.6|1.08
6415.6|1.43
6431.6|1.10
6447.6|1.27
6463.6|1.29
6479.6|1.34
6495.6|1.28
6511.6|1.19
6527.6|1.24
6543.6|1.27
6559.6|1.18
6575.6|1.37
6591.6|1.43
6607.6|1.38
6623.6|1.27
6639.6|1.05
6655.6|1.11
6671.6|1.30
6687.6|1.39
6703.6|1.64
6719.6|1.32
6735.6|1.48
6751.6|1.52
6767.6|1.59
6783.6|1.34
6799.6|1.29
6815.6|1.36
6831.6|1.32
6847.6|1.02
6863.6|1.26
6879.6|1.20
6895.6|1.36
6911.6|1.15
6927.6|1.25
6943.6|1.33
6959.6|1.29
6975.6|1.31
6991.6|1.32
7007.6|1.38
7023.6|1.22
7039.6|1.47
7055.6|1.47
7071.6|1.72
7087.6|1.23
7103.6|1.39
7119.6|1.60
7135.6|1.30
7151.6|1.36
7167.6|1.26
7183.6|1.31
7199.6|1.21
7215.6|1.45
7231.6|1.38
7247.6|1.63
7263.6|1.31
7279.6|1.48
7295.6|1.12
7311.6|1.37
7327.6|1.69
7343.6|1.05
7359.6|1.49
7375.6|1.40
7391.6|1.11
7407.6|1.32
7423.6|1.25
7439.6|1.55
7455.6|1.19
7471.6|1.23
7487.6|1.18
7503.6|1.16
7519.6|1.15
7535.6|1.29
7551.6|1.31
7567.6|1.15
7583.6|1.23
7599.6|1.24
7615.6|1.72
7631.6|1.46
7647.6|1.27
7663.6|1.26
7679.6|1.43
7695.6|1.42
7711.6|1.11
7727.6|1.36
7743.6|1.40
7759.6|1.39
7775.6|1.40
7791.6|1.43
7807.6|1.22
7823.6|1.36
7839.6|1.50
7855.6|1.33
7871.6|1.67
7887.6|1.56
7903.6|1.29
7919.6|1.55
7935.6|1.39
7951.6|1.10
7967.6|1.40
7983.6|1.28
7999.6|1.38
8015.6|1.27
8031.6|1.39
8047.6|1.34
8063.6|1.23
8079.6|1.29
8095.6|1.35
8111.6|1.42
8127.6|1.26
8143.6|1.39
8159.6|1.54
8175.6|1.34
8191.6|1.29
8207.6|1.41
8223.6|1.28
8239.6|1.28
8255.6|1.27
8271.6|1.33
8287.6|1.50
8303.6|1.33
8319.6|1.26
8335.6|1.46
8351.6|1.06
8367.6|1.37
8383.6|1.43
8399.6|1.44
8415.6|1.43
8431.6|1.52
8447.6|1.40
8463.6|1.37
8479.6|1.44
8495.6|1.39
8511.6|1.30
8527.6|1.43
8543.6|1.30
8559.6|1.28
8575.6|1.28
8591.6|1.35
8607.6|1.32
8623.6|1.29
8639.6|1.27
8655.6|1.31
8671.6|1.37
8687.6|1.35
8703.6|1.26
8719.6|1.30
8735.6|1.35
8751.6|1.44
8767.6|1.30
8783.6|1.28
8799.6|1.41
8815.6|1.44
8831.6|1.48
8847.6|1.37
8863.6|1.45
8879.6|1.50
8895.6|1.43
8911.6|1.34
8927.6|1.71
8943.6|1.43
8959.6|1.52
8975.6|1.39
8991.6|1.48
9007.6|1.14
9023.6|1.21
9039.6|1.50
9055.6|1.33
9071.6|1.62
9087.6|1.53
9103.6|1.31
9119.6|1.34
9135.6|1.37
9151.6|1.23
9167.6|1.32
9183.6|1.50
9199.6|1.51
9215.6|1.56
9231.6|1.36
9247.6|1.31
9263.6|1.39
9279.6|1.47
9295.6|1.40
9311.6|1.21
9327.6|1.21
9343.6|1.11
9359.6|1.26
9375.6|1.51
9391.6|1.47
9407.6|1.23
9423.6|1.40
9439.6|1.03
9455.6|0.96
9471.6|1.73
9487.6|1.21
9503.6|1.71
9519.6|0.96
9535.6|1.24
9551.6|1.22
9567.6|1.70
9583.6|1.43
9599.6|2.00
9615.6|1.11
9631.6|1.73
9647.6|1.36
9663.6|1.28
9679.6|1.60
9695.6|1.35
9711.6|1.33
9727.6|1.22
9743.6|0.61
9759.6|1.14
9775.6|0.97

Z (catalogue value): 0.46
